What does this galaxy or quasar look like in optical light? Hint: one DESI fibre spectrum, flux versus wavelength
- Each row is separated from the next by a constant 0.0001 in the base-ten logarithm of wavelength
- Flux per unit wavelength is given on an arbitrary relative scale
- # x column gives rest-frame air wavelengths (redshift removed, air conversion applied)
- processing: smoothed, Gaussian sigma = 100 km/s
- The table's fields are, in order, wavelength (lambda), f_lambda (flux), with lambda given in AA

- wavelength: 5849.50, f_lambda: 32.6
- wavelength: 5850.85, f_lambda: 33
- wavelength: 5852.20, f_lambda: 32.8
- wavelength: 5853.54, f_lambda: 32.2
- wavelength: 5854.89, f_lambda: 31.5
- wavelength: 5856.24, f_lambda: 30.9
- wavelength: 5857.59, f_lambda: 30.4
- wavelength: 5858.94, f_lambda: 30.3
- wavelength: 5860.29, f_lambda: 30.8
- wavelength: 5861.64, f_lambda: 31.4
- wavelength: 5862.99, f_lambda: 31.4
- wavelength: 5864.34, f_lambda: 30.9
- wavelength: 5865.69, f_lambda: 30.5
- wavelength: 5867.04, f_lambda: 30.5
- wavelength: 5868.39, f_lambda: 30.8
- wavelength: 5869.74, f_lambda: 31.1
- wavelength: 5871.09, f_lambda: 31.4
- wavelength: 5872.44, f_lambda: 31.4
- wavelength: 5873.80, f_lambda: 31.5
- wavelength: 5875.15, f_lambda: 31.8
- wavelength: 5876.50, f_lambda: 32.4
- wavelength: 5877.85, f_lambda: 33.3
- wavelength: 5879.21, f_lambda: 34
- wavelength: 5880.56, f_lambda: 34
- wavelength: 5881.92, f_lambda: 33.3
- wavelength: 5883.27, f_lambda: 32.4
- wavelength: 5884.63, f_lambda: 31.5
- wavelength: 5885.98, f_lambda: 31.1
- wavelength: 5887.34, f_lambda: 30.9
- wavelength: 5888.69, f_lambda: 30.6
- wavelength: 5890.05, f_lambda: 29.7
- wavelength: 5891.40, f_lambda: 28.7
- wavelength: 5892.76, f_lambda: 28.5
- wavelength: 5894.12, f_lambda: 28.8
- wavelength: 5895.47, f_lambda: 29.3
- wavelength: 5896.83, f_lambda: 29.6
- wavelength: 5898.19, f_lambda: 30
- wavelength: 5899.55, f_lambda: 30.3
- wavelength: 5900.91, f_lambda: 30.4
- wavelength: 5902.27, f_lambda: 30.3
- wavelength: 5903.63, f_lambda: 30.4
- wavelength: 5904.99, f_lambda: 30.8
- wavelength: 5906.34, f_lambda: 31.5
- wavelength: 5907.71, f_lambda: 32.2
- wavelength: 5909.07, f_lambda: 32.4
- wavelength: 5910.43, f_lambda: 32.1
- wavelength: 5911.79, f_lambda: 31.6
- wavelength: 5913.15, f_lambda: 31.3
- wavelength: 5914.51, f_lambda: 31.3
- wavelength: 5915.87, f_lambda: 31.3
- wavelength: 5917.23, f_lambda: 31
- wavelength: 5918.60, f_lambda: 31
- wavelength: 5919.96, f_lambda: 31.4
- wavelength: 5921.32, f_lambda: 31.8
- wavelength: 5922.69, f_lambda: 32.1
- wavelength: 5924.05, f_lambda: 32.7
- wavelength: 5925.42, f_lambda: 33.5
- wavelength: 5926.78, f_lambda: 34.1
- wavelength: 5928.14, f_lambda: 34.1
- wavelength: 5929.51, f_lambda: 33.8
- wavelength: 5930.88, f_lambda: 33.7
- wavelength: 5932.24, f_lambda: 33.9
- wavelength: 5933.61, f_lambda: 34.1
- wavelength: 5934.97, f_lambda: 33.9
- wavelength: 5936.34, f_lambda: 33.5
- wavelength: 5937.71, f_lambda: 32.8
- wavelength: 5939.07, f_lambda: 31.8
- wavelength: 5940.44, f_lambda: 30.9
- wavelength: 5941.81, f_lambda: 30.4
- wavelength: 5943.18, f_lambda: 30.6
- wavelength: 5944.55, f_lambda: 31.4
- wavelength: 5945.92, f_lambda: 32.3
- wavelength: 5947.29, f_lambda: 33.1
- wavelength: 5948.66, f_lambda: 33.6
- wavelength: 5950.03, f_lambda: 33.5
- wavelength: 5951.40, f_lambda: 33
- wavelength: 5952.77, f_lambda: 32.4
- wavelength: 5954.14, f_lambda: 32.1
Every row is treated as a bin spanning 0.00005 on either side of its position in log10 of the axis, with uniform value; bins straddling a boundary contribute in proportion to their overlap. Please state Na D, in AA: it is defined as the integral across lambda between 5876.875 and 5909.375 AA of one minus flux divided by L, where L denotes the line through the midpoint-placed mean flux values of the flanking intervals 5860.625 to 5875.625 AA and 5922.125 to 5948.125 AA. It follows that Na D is 0.77 AA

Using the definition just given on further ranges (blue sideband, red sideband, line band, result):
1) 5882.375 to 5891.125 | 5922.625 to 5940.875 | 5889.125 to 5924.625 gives 1.4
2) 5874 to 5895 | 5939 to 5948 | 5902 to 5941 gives -1.1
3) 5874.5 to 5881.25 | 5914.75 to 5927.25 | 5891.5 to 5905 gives 1.2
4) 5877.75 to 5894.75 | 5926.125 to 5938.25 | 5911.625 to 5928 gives 0.5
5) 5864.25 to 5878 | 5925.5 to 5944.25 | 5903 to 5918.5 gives 0.4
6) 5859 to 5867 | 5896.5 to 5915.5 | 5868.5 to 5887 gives -0.7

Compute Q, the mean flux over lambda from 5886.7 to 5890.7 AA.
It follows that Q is 30.4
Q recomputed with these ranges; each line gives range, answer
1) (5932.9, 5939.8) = 33.2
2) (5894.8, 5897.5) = 29.4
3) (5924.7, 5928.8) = 33.9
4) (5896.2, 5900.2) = 29.9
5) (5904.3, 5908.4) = 31.5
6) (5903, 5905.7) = 30.7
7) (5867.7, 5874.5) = 31.2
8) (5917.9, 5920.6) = 31.1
